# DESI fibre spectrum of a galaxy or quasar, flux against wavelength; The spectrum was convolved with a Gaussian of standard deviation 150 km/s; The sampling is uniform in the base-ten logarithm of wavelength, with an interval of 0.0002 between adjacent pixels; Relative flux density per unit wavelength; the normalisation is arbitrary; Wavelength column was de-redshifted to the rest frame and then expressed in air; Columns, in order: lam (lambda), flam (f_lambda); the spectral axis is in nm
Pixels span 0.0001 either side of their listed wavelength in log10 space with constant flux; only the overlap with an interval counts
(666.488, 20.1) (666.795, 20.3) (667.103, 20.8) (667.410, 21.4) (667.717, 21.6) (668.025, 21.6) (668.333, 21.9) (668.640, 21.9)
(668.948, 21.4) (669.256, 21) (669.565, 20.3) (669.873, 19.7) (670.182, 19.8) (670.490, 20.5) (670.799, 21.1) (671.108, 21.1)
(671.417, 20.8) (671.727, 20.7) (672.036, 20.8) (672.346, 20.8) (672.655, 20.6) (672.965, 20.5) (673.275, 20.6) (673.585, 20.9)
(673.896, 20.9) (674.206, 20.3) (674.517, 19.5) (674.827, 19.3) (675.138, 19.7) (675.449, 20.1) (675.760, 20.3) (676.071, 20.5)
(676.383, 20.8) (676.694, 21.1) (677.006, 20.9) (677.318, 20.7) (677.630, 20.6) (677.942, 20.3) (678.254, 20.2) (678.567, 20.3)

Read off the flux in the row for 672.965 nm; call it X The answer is 20.5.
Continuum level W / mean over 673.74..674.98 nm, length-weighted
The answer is 20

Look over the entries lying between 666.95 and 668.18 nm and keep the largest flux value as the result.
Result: 21.6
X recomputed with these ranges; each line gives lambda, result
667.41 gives 21.4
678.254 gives 20.2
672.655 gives 20.6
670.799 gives 21.1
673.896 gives 20.9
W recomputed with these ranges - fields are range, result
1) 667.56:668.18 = 21.6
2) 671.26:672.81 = 20.7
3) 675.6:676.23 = 20.4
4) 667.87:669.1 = 21.7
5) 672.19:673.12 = 20.6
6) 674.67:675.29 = 19.5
